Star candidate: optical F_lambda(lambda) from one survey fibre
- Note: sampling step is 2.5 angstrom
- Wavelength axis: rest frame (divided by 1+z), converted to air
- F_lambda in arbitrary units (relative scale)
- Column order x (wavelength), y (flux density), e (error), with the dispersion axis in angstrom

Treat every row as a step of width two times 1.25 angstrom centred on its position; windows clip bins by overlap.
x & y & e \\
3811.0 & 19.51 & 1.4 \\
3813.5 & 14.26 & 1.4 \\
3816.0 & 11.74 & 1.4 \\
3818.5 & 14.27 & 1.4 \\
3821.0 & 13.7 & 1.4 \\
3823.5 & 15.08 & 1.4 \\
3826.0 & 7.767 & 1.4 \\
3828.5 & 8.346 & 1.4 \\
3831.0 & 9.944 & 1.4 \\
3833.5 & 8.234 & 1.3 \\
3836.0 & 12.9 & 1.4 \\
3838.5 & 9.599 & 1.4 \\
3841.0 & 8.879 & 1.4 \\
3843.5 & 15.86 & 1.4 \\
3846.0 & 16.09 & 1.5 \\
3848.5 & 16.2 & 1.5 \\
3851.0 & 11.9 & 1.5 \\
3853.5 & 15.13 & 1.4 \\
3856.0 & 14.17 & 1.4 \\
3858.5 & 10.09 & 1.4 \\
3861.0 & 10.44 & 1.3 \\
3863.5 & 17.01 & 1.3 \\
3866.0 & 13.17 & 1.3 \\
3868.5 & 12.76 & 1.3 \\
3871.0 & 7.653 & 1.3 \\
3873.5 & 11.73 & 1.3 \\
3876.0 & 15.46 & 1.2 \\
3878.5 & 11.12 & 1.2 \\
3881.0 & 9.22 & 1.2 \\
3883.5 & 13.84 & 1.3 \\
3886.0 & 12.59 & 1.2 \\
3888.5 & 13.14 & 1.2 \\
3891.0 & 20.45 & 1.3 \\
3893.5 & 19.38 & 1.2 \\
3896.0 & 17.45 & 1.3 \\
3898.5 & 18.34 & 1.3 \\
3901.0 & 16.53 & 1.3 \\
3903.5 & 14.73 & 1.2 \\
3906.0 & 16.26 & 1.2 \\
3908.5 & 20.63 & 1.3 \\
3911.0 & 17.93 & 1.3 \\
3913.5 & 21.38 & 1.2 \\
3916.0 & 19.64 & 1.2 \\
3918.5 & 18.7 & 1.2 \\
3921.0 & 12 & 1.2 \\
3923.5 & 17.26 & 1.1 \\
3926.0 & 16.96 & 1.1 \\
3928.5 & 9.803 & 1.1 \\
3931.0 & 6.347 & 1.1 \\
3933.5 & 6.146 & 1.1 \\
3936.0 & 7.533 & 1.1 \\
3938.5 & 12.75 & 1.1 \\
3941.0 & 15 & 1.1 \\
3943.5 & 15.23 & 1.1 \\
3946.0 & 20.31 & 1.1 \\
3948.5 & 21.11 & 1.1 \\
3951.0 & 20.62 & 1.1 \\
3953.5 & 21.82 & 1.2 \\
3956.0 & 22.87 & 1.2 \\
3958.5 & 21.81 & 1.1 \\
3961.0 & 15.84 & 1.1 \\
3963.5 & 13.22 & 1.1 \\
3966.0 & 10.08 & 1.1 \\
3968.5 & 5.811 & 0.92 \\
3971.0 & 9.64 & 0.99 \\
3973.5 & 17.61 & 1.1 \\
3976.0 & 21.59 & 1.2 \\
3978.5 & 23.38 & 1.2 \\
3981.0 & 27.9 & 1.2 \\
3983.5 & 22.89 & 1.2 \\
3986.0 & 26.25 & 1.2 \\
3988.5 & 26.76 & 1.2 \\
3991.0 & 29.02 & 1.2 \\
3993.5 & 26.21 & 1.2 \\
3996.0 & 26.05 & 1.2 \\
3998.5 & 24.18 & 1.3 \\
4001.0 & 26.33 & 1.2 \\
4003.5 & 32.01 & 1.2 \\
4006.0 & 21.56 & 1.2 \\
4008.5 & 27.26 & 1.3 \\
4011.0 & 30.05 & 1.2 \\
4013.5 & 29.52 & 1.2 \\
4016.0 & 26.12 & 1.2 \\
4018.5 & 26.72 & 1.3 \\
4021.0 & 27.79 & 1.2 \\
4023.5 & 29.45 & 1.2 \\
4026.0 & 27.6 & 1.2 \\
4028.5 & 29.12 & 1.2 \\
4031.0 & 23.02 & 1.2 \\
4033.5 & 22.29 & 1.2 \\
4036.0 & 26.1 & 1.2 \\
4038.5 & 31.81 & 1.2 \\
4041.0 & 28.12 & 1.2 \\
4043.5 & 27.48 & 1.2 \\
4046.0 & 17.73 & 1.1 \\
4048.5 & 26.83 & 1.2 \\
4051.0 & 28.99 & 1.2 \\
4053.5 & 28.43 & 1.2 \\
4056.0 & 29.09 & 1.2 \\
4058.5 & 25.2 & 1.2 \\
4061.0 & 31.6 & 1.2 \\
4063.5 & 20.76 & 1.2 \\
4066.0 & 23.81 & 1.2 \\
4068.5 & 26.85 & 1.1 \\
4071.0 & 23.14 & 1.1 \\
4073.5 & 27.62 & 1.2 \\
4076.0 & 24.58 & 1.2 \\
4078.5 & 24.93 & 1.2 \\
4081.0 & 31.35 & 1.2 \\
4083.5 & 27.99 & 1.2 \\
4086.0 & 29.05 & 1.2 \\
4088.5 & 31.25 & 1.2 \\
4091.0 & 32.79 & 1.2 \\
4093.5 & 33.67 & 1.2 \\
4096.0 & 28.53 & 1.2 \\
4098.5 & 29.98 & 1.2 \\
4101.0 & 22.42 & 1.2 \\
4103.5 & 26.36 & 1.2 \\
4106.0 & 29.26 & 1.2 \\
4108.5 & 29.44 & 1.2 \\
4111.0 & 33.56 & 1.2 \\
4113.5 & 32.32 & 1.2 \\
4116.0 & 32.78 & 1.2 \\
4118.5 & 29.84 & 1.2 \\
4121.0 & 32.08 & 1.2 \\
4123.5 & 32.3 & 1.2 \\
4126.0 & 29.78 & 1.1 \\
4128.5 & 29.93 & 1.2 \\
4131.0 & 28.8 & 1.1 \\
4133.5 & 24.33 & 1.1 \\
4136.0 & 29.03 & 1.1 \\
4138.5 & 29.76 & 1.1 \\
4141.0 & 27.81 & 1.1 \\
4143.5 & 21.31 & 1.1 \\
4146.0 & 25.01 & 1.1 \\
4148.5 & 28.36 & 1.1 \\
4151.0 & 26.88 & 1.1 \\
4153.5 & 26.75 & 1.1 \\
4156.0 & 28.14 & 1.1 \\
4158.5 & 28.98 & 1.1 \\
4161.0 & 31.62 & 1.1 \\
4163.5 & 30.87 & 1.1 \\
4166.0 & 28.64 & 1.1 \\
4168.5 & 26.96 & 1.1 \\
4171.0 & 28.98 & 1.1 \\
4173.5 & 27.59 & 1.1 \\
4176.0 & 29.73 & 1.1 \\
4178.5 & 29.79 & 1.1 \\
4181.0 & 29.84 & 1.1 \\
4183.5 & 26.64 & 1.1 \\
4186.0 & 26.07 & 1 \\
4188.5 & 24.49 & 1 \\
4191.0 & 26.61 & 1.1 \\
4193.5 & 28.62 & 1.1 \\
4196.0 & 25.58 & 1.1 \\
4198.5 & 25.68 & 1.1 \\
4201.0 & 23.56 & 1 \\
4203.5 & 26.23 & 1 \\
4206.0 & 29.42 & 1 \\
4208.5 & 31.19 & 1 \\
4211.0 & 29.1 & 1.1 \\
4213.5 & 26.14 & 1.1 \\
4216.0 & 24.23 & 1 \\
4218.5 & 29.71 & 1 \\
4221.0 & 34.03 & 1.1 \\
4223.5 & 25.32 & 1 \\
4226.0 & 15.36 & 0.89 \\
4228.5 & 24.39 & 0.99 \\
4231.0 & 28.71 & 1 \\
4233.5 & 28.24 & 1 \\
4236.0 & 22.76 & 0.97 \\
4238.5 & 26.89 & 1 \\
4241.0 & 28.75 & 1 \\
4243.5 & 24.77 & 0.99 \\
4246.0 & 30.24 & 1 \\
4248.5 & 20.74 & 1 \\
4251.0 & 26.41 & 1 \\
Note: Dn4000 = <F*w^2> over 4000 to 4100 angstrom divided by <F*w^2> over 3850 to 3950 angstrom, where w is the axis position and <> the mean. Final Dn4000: 2.03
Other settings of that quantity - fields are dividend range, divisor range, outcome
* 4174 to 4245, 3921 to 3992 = 1.76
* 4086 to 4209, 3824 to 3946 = 2.37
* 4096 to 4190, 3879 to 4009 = 1.72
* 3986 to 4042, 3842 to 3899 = 2.09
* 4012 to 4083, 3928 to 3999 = 1.52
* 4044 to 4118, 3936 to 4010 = 1.42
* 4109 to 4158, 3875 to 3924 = 1.99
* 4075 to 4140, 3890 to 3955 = 1.98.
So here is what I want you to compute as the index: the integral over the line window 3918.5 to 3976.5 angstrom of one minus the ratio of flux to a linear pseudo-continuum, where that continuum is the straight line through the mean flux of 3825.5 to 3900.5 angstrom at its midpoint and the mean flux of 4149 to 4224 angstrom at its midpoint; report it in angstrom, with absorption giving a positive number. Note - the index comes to 7.2 angstrom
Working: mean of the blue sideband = 13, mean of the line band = 14.8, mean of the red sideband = 27.9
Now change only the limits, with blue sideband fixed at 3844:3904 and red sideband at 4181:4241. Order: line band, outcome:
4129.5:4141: -2.0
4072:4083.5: -2.9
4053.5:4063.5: -3.2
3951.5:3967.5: -0.3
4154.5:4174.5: -3.3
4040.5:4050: -2.1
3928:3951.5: 4.6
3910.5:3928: -1.7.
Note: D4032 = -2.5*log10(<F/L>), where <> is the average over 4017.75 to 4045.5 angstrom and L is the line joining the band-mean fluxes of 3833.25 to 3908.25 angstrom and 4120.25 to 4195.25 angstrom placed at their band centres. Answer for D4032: -0.23 mag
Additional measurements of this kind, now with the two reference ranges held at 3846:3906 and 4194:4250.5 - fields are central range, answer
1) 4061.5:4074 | -0.178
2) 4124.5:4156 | -0.166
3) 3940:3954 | -0.139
